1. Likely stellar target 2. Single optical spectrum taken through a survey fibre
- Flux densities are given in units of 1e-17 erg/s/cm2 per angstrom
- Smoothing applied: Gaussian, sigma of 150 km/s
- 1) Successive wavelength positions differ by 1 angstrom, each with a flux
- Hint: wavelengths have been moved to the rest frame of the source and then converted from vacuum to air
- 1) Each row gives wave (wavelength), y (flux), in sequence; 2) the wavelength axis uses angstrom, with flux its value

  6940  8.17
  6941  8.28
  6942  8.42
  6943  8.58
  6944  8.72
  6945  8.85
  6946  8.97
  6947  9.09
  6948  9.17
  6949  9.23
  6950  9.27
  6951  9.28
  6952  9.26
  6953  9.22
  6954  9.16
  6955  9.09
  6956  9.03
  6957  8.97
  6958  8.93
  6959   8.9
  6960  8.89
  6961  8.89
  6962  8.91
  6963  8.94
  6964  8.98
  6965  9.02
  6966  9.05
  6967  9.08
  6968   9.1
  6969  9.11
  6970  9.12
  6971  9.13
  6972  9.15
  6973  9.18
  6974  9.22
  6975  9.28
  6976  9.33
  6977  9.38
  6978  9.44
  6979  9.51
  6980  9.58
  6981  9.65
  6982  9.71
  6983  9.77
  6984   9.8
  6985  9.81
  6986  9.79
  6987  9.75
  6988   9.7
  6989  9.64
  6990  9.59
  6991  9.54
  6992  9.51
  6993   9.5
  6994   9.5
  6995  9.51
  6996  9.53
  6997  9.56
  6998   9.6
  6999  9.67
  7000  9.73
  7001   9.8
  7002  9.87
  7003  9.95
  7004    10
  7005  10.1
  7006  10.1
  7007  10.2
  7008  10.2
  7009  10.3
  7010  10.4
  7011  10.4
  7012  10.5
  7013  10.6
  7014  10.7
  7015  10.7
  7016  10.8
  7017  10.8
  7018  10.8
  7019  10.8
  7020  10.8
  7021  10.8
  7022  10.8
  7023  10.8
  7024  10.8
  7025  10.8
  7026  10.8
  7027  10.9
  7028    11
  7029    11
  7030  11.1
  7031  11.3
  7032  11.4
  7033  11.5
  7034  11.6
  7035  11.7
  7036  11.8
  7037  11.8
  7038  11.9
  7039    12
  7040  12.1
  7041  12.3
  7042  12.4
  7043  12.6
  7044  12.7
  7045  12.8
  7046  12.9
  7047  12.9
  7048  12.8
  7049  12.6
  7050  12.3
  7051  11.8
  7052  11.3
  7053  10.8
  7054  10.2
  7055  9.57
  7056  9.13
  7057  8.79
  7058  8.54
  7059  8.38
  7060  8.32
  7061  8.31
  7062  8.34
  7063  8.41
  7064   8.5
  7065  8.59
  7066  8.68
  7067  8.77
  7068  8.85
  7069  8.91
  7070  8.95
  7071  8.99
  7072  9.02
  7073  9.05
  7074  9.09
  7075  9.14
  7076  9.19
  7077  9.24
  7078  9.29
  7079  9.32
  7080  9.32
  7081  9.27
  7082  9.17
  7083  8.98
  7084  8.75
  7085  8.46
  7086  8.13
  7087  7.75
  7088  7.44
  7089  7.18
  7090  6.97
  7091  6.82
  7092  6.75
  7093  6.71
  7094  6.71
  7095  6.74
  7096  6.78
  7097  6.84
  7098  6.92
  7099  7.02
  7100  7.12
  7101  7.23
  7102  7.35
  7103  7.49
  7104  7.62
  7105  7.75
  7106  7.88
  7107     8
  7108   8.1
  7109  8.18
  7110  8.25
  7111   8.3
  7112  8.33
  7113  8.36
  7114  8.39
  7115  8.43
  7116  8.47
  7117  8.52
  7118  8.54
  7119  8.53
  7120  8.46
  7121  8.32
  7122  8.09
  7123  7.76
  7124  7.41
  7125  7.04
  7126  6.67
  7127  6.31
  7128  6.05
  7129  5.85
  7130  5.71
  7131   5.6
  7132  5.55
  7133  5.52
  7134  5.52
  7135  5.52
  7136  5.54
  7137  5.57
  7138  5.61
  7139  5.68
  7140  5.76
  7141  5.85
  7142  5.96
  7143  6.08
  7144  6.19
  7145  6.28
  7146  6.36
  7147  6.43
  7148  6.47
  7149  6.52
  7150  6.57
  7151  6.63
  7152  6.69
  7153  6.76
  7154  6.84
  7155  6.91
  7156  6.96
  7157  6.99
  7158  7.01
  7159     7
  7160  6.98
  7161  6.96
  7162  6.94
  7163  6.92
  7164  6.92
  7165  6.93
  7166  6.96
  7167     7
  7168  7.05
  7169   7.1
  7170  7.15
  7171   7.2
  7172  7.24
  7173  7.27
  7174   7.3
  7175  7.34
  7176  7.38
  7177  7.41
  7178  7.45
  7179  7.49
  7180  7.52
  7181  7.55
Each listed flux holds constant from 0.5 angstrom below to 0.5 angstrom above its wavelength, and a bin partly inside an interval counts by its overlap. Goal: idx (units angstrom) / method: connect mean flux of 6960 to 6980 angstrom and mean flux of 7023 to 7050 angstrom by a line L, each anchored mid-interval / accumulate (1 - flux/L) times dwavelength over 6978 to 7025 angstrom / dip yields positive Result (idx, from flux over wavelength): 1.6 angstrom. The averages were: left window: 9.15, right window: 11.8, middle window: 10.1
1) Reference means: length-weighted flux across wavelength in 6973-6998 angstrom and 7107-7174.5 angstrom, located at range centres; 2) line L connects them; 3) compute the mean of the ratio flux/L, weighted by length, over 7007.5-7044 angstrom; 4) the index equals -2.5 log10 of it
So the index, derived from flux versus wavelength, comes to -0.25 mag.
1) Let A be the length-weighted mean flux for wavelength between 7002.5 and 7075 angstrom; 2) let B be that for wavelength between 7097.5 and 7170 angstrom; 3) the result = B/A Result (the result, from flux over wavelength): 0.7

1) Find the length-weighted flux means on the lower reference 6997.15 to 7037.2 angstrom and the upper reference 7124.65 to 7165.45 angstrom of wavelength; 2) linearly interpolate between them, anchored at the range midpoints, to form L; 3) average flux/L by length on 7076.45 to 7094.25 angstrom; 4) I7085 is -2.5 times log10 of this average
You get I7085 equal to 0.028 mag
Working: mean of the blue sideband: 10.6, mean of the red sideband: 6.33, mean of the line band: 8.15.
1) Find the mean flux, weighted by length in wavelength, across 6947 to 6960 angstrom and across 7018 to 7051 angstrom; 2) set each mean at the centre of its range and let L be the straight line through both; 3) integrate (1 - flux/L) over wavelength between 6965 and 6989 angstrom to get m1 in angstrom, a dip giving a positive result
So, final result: 1.1 angstrom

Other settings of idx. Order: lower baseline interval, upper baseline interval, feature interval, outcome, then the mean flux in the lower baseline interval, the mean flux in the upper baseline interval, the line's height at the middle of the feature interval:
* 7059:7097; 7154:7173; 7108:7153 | 4.0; 8.33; 7.01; 7.52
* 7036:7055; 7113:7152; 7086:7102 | 3.6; 12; 6.7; 9.07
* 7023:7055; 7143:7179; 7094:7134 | 6.2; 11.7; 6.91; 8.75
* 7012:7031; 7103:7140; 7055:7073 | 1.1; 10.8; 7.19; 9.28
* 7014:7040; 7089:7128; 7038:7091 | -1.0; 11.1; 7.58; 9.51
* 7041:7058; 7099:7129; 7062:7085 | 2.6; 11.5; 7.78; 10.1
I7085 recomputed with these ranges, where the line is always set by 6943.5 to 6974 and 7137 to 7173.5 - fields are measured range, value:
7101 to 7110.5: -0.08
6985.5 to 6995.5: -0.11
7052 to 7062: -0.17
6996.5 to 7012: -0.18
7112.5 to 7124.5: -0.17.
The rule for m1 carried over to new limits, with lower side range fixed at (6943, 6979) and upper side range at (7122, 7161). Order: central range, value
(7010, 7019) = -2.58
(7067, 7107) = -4.86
